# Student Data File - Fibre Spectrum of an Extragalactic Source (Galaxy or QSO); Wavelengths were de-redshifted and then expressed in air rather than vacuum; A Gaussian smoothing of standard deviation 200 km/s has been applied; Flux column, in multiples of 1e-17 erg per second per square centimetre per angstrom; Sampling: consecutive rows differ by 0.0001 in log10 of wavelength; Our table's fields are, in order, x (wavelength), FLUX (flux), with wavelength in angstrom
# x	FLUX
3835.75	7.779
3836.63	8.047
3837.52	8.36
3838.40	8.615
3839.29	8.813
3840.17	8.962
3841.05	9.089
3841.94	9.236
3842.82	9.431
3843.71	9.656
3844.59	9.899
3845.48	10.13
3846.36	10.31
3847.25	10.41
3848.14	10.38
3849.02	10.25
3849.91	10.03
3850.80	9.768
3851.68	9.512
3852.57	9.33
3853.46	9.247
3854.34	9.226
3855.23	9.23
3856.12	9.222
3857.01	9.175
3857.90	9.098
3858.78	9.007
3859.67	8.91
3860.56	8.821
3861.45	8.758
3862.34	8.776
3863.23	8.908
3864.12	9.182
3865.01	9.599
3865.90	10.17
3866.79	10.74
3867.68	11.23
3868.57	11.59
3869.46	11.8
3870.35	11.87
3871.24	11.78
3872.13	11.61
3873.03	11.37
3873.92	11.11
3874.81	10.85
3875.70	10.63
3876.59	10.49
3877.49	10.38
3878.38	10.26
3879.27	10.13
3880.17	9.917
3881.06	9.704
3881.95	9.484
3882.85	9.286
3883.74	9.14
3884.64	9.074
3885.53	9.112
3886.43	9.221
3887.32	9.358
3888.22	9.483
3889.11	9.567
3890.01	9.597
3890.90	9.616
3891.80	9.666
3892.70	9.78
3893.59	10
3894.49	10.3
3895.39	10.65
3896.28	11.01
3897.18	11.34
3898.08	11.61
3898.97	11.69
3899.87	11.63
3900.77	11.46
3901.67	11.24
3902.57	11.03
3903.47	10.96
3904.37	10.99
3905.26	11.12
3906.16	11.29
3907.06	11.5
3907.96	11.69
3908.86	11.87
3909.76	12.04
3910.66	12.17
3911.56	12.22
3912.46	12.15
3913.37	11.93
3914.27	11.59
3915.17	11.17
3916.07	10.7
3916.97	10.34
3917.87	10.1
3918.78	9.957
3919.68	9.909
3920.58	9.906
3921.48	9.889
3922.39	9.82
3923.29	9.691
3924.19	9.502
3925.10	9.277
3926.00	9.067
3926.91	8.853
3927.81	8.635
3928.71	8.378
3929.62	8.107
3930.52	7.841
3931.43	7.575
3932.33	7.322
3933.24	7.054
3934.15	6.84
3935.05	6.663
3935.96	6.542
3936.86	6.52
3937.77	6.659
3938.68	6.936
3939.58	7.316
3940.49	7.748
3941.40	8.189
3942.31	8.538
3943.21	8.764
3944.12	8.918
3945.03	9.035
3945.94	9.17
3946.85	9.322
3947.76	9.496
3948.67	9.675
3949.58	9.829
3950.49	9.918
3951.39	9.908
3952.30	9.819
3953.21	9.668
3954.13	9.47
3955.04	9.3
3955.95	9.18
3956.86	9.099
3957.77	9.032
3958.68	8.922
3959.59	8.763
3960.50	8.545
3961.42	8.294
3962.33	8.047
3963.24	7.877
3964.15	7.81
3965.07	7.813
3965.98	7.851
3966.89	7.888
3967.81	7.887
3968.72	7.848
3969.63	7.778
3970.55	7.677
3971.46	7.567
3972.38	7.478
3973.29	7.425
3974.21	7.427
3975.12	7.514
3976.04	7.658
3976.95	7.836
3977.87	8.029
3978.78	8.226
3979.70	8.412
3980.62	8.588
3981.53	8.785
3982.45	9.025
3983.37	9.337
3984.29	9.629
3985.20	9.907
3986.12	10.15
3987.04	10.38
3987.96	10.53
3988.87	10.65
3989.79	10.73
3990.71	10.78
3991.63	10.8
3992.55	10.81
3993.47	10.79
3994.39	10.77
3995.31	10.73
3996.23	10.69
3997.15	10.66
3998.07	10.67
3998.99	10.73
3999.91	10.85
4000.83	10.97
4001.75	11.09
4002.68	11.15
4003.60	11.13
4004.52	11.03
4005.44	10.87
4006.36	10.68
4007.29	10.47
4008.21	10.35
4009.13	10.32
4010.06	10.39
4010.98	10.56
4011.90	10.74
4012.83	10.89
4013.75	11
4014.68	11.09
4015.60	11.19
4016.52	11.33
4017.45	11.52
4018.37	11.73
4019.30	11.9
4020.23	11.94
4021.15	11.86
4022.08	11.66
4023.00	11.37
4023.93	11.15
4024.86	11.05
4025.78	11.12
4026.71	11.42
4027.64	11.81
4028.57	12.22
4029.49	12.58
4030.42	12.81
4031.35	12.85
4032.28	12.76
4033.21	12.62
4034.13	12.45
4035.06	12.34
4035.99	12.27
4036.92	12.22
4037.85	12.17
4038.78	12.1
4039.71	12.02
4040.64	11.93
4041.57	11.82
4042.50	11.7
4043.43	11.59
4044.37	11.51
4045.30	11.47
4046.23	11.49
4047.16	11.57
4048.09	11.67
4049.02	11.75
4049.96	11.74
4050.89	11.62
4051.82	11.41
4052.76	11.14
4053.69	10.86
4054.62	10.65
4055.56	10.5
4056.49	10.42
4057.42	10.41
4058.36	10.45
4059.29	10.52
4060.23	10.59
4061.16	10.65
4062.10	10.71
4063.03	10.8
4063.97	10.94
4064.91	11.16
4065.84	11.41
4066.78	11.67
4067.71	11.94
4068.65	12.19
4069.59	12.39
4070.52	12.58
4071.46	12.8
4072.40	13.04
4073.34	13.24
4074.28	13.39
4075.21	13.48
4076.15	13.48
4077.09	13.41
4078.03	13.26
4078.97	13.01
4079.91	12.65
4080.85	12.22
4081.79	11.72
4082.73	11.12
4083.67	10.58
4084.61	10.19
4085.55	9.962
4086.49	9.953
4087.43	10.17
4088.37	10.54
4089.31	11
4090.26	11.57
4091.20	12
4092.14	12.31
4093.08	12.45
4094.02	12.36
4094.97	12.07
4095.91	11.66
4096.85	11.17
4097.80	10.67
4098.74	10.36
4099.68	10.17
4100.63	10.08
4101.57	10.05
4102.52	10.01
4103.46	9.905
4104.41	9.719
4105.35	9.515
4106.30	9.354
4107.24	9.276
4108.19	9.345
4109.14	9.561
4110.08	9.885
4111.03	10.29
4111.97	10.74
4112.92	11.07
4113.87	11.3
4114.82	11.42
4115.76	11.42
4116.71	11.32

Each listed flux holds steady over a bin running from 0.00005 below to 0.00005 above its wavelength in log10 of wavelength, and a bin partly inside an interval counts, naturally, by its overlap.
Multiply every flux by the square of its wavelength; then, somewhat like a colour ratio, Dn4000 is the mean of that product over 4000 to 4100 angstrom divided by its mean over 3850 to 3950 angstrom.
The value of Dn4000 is 1.27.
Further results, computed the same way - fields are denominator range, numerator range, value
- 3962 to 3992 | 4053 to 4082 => 1.43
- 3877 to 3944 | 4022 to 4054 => 1.30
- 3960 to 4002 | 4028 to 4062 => 1.31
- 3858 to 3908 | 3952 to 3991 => 0.88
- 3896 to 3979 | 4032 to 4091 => 1.35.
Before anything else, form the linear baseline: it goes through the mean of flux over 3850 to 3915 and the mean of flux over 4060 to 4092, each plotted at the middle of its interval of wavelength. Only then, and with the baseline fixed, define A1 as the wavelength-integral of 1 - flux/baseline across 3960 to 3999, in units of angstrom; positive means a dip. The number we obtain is 7.3 angstrom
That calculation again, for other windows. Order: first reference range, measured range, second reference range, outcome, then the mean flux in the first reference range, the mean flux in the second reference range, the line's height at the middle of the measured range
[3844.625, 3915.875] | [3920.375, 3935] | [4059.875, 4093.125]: 3.0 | 10.4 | 11.8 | 10.7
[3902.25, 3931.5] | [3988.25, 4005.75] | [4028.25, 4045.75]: 1.1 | 10.4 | 12.2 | 11.6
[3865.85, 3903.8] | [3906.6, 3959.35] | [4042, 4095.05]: 7.1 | 10.5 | 11.6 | 10.8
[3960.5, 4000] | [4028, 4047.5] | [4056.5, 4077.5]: -2.2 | 9.06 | 11.8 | 10.9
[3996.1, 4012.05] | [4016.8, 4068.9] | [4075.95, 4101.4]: -2.4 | 10.7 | 11.4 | 11.1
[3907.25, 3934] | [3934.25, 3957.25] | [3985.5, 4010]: 3.6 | 9.93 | 10.7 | 10.2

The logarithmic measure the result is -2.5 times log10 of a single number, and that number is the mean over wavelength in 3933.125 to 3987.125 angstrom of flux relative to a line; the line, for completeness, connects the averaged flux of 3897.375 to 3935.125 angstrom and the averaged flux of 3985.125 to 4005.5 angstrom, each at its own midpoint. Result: 0.24 mag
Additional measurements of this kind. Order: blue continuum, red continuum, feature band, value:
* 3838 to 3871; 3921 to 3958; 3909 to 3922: -0.230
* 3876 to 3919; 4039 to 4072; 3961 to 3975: 0.372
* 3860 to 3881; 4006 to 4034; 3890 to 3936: 0.059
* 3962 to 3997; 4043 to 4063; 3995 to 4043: -0.137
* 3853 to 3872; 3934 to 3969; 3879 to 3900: -0.063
